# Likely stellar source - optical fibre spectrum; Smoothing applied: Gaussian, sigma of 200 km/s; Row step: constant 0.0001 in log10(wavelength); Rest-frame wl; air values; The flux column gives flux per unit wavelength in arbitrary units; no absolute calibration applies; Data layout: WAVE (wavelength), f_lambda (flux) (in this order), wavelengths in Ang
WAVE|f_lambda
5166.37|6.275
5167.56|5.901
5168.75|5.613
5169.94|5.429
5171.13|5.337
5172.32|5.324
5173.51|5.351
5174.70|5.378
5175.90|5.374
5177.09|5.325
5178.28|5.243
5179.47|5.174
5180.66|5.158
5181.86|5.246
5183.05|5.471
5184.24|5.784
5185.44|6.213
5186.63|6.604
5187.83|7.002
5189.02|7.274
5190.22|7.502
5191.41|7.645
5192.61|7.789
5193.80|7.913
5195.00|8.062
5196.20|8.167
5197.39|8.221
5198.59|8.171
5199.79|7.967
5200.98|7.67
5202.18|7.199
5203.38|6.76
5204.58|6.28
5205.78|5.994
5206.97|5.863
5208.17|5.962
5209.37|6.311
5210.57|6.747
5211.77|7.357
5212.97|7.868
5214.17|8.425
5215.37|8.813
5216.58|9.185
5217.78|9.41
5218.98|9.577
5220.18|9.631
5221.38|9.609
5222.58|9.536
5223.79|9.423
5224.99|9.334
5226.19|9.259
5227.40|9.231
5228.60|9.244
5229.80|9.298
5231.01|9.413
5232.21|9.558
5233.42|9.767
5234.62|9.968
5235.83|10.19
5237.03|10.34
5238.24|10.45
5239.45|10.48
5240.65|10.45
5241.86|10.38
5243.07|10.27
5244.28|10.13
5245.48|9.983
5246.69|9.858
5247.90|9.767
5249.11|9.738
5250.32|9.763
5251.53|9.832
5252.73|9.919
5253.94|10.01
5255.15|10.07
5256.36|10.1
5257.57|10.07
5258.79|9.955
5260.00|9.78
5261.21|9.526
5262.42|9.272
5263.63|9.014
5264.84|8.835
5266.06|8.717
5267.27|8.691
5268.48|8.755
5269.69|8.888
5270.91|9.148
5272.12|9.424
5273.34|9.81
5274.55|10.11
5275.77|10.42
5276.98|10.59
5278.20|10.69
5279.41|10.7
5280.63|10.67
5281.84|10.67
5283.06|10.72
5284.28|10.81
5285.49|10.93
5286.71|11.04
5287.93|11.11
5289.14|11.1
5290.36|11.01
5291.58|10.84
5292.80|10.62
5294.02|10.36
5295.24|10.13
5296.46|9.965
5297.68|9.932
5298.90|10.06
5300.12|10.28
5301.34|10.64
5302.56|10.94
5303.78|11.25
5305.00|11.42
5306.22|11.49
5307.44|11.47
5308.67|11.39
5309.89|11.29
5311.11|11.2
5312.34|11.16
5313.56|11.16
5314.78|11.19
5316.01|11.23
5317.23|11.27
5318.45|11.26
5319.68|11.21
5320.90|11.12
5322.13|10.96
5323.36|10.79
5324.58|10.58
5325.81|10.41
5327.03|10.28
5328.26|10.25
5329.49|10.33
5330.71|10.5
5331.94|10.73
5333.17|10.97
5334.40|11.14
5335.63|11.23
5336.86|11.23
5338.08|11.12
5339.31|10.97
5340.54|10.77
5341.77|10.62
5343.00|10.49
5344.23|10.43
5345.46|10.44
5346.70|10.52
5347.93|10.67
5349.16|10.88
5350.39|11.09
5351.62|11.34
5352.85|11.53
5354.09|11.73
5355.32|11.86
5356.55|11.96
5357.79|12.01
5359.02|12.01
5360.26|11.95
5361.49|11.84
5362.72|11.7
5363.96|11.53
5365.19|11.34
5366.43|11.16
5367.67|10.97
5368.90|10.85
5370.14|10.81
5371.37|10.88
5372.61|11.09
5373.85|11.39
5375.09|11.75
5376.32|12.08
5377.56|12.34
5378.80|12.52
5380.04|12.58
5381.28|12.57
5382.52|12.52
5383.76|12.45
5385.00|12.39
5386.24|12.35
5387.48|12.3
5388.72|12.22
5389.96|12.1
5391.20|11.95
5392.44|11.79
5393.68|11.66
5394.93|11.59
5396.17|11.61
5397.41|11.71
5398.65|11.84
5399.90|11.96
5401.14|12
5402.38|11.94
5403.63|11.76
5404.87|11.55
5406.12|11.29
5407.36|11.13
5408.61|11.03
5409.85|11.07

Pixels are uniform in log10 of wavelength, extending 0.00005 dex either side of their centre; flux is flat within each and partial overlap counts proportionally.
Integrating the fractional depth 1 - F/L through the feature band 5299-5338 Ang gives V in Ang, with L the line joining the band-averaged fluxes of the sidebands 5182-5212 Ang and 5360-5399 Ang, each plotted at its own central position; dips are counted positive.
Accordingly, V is -2.97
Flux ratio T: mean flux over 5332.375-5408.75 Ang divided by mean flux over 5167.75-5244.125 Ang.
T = 1.5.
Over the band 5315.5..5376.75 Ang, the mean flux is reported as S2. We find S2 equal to 11.1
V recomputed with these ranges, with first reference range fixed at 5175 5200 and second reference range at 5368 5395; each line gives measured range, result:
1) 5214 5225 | -2.6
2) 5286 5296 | -1.4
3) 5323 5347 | -0.1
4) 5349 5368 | -0.5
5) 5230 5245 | -3.8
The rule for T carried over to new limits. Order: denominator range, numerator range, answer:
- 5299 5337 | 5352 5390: 1.08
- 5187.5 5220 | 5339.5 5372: 1.47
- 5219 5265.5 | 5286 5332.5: 1.11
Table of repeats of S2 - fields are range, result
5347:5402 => 11.7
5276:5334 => 10.8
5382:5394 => 12.2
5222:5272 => 9.67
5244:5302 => 10.1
